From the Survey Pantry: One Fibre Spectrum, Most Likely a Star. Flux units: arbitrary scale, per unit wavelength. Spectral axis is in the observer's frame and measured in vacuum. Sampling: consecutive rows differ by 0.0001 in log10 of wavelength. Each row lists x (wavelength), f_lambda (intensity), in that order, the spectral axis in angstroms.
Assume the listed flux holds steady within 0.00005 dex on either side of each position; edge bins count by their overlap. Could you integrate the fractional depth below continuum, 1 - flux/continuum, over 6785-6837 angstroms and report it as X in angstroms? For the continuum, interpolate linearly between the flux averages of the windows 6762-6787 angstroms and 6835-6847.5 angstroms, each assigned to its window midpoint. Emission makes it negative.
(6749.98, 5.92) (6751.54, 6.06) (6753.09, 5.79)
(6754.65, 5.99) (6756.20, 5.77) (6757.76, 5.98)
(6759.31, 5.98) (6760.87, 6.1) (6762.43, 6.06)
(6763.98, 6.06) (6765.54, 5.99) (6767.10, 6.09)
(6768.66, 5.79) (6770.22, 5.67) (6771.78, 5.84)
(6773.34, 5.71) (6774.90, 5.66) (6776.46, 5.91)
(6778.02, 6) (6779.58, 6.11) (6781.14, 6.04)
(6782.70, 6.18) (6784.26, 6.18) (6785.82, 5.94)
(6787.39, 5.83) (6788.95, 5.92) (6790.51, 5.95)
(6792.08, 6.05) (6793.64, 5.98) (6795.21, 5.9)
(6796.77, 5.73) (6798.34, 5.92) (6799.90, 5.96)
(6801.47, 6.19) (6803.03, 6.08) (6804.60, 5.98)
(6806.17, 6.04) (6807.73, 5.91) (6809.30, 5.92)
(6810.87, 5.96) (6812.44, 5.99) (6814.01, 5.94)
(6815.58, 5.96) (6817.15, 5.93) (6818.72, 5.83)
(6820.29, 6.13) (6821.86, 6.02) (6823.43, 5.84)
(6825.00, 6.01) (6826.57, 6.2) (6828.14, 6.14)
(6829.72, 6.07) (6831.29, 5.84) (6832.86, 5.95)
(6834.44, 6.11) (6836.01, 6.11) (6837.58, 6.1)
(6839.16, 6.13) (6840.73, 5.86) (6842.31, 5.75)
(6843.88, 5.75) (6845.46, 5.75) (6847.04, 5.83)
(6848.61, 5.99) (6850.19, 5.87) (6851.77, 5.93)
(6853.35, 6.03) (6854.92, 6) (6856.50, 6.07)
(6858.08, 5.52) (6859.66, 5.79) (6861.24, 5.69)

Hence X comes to -0.44 angstroms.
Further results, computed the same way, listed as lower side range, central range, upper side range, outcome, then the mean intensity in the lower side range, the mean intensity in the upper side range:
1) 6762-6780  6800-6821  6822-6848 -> -0.2 angstroms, 5.9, 5.97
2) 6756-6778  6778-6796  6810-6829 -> -0.2 angstroms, 5.91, 5.99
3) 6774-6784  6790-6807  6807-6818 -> -0.1 angstroms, 5.99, 5.94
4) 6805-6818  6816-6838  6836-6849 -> -0.3 angstroms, 5.95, 5.91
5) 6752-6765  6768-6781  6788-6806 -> 0.3 angstroms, 5.97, 5.97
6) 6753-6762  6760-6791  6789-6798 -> -0.1 angstroms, 5.95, 5.92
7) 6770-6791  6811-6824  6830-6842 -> 0.1 angstroms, 5.93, 6.01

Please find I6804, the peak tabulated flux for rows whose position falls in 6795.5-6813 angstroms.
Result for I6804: 6.19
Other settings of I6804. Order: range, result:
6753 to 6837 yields 6.2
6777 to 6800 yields 6.18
